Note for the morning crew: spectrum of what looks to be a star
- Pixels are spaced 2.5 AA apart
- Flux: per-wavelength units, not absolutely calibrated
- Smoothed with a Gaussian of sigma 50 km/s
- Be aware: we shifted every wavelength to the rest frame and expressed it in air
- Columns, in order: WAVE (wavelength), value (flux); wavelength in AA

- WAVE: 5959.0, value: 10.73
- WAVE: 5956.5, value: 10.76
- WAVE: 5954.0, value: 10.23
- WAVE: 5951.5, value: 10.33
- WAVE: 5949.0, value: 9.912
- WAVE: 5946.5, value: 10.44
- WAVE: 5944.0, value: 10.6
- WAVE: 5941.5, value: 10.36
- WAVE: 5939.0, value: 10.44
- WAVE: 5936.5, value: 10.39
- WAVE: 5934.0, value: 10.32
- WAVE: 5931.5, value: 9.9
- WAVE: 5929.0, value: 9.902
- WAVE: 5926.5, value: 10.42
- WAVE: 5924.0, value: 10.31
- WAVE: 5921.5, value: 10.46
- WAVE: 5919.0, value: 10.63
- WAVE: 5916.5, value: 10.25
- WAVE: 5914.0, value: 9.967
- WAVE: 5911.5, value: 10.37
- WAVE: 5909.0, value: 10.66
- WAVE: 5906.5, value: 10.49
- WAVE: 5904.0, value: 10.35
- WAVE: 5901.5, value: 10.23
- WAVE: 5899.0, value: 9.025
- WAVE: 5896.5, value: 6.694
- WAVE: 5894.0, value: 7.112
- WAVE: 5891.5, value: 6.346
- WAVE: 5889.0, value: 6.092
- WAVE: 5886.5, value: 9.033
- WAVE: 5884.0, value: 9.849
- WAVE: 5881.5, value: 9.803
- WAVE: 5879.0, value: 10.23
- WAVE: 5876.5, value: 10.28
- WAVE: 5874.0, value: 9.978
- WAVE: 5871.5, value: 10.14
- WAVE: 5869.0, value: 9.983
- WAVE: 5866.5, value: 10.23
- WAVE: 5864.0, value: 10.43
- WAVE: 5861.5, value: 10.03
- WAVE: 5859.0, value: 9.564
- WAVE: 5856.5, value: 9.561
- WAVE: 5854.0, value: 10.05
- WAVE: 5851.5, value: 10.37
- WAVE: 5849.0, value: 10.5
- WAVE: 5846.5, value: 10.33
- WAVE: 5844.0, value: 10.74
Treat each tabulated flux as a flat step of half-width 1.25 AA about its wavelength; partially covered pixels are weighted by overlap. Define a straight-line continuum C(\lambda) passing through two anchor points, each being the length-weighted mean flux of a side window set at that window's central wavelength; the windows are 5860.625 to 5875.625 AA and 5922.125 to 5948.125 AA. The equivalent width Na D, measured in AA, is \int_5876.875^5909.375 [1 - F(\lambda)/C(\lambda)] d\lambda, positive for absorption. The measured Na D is 4.1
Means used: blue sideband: 10.1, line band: 8.91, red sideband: 10.3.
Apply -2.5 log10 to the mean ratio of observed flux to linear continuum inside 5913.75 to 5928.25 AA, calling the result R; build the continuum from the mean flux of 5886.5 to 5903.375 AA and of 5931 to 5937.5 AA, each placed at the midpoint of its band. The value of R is -0.10 mag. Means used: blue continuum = 7.79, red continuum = 10.2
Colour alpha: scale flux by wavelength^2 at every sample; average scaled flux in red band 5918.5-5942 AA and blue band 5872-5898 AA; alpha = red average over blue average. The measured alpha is 1.22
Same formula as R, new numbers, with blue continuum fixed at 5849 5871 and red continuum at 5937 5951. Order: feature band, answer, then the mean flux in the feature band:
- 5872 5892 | 0.12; 9.09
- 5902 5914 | -0.02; 10.4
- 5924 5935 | 0.02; 10.2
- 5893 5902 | 0.24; 8.13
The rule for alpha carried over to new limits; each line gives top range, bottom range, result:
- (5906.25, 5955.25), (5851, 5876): 1.05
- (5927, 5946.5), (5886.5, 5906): 1.28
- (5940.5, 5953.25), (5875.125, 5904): 1.21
